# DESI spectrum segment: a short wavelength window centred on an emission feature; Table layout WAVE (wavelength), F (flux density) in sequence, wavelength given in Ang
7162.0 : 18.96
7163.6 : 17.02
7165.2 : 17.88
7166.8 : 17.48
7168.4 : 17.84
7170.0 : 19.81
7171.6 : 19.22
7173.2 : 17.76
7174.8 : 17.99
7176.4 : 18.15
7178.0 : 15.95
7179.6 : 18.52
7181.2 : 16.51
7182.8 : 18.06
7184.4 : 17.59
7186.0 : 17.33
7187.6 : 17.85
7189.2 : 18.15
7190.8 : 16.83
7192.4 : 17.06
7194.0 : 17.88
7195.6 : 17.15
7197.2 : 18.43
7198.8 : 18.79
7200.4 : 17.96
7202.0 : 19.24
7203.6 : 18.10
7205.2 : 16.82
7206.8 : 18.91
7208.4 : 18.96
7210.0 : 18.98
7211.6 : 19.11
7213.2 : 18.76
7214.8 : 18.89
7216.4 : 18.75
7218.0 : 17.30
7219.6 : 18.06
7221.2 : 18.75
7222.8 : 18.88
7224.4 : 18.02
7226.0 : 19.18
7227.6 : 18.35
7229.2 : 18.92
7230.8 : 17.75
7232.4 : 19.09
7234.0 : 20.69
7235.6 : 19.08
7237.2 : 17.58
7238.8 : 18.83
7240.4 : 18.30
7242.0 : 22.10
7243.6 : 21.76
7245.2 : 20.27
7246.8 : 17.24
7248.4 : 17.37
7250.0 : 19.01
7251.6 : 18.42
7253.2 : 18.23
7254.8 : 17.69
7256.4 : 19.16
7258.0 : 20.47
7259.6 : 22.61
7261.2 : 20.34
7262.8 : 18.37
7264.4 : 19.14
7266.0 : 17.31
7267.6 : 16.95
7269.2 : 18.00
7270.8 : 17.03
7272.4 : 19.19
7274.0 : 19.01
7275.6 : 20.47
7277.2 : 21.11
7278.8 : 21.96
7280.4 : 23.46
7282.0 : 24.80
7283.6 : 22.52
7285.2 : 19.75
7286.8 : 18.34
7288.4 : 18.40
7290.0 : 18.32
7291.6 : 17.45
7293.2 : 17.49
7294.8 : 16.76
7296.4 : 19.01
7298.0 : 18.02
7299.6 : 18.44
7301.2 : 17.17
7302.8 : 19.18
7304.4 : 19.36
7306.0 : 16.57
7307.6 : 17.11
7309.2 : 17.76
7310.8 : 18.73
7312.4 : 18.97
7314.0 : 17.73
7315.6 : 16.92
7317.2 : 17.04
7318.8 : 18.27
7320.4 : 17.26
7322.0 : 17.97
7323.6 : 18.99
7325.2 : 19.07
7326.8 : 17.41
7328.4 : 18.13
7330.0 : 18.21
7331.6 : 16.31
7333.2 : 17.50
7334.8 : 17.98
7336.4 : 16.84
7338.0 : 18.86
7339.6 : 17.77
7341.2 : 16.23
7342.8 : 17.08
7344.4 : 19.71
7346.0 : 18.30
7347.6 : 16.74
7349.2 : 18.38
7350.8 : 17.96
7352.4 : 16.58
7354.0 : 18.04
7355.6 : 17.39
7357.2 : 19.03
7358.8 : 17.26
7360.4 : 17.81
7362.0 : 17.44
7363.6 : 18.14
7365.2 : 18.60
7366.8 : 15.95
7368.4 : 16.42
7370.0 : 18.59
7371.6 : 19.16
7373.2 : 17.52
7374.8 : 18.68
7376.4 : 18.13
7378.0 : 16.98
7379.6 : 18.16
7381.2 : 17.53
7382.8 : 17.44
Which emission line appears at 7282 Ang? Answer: [N II] 6583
